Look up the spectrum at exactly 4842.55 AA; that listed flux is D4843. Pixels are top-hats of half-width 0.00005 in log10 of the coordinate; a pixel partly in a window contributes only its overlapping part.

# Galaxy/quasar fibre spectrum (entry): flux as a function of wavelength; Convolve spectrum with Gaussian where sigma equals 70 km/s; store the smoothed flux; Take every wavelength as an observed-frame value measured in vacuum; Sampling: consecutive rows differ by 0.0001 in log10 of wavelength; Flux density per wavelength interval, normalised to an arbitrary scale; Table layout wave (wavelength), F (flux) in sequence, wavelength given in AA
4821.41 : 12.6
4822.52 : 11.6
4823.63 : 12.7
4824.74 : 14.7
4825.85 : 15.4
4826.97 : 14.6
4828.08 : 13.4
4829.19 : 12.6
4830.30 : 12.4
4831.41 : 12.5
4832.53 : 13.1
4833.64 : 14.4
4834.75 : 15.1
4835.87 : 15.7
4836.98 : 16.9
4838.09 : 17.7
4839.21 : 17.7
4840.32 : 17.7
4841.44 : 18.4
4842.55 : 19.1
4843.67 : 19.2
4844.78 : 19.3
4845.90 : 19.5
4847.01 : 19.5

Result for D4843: 19.1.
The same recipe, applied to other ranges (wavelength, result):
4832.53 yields 13.1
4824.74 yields 14.7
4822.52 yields 11.6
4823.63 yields 12.7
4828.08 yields 13.4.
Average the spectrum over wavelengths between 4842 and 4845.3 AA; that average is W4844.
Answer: 19.2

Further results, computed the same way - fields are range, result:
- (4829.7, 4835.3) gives 13.5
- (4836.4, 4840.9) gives 17.5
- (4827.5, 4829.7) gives 13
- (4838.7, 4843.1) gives 18.2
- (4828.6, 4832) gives 12.5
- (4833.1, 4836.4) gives 15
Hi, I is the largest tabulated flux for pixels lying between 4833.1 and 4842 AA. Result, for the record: 18.4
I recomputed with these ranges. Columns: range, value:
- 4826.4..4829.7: 14.6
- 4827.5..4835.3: 15.1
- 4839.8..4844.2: 19.2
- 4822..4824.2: 12.7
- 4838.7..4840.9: 17.7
